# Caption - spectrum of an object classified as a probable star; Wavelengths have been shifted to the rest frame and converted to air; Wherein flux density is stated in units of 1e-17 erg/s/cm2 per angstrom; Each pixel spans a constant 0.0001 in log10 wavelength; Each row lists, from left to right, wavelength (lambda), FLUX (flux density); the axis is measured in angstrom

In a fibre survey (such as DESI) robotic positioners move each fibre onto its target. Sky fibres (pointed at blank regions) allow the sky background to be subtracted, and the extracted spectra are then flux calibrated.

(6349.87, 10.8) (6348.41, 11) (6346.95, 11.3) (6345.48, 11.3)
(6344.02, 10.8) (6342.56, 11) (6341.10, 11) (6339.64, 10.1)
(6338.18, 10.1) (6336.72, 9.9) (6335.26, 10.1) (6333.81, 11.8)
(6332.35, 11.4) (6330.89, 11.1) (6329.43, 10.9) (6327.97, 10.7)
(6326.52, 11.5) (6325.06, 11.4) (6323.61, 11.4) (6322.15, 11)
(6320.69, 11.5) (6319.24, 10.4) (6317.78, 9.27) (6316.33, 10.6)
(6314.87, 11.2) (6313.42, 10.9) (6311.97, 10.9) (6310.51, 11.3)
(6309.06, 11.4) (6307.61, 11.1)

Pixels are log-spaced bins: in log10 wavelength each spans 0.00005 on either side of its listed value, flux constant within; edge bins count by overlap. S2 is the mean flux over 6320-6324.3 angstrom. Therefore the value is 11.3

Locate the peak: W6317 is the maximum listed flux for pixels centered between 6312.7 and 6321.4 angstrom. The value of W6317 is 11.5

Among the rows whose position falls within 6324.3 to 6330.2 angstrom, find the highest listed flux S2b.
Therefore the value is 11.5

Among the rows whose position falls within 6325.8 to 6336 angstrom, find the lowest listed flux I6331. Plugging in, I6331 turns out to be 10.1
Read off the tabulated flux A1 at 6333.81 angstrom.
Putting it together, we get 11.8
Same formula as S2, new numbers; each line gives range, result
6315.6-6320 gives 10.1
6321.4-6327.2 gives 11.3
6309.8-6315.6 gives 11.1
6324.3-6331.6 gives 11.1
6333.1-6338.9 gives 10.5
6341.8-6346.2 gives 11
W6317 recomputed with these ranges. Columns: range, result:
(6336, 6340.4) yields 10.1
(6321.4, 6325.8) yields 11.4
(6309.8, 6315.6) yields 11.3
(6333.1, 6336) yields 11.8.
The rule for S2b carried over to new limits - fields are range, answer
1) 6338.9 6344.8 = 11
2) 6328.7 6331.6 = 11.1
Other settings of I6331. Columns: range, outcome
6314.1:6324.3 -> 9.27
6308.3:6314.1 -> 10.9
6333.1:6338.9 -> 9.9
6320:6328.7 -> 10.7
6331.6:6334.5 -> 11.4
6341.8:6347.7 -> 10.8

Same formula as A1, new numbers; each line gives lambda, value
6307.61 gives 11.1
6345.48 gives 11.3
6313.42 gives 10.9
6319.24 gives 10.4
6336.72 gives 9.9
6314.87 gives 11.2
